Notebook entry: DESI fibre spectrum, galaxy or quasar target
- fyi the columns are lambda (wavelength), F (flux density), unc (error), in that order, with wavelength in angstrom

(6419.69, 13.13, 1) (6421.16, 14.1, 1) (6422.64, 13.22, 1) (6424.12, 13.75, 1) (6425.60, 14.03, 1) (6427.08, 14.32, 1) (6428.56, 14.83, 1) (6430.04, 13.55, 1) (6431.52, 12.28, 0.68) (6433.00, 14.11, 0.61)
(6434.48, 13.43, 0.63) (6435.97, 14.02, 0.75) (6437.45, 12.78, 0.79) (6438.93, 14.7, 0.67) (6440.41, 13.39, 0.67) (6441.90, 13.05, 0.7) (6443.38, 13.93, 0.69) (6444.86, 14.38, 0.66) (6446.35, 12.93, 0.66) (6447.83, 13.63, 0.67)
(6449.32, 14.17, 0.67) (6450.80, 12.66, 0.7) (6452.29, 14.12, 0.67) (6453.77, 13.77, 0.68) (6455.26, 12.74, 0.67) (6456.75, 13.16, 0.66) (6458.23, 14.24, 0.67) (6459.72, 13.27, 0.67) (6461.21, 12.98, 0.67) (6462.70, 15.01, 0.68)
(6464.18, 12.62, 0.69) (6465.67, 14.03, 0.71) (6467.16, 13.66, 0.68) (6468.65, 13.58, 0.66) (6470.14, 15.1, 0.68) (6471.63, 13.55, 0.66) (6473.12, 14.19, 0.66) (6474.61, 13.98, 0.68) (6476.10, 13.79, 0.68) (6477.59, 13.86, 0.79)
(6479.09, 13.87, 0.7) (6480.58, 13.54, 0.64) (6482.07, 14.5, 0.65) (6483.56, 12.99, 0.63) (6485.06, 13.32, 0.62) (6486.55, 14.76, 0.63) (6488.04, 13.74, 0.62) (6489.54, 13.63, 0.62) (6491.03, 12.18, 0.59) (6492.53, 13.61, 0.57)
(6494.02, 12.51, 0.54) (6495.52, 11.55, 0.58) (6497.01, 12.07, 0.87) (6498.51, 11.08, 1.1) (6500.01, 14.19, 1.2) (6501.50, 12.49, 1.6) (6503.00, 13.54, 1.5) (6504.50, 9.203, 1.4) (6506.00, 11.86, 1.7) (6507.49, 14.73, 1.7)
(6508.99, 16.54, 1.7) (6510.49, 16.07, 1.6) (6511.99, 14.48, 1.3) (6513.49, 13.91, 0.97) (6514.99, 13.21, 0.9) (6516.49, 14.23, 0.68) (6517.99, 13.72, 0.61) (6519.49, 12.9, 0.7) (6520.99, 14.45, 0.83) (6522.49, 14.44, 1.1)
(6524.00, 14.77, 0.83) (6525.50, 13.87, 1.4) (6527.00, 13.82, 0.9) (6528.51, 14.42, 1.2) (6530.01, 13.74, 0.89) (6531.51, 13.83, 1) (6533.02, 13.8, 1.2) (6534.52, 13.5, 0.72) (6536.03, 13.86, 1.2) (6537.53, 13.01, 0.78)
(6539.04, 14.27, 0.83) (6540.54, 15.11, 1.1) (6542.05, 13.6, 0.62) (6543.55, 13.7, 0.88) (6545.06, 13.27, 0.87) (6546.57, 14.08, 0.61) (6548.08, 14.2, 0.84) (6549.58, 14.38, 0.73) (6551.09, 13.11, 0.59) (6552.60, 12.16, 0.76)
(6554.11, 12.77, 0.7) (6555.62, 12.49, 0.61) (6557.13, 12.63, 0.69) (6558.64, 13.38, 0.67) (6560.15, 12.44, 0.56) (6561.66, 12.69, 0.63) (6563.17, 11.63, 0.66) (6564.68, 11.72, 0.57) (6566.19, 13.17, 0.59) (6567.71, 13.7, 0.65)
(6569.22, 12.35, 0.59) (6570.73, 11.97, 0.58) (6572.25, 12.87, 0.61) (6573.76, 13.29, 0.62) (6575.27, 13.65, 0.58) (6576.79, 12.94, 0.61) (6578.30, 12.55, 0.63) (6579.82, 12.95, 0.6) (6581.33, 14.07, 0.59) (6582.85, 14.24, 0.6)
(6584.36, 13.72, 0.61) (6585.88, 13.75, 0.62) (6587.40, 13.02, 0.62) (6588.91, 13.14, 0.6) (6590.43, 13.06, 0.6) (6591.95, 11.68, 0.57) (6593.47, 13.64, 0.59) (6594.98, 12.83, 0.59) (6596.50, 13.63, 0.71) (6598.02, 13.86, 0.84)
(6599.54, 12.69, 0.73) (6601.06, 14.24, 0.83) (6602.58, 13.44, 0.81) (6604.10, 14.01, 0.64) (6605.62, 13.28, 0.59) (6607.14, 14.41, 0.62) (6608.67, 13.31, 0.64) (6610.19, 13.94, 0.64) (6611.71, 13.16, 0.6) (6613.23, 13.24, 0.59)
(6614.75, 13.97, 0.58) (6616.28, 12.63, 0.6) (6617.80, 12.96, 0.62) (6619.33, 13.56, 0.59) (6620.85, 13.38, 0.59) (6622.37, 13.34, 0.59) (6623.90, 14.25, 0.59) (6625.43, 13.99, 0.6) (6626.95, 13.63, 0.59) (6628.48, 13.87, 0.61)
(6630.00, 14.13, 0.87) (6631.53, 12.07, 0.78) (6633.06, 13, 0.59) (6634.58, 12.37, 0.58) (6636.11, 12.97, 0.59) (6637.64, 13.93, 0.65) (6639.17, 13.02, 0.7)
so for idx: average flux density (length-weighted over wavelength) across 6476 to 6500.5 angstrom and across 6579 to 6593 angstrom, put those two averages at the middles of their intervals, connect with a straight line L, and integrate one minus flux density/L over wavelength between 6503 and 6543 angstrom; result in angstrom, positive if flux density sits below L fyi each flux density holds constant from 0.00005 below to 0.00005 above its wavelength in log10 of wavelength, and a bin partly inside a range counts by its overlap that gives -1.95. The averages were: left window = 13.2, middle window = 13.9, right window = 13.3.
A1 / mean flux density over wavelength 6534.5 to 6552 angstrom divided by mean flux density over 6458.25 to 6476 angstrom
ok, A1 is 1.00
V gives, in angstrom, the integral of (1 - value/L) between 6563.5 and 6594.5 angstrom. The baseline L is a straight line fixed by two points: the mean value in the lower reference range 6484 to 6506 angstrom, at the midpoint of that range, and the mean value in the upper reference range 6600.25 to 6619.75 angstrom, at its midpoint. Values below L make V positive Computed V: 0.60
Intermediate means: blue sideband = 12.7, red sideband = 13.5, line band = 13.1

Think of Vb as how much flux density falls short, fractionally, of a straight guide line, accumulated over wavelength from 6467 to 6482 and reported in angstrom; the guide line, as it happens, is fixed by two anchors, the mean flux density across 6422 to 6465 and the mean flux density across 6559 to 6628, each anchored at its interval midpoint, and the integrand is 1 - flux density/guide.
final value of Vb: -0.4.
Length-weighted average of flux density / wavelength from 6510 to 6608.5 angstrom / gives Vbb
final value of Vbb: 13.5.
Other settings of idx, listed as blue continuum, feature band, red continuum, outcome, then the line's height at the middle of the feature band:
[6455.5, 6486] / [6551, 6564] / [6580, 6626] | 0.97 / 13.6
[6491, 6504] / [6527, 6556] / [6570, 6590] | -1.70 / 12.9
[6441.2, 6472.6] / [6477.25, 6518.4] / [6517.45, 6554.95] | 0.97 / 13.7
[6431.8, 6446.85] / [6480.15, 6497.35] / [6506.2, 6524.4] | 1.09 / 14.1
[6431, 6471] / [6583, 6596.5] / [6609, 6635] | 0.26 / 13.4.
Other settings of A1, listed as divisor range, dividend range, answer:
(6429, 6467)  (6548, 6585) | 0.96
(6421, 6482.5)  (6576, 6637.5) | 0.97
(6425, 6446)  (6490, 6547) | 0.99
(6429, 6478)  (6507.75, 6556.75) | 1.02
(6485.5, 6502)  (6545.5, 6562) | 1.02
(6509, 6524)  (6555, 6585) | 0.90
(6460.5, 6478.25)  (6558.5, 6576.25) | 0.92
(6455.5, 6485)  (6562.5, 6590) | 0.95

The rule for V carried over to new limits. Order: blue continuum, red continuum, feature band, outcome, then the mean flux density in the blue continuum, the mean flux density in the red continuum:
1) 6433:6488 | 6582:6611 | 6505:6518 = -0.59 angstrom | 13.7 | 13.5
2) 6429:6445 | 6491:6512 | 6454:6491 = -1.19 angstrom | 13.6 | 13.1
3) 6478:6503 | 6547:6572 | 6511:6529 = -1.43 angstrom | 13.1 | 12.8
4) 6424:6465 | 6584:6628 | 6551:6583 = 1.58 angstrom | 13.6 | 13.4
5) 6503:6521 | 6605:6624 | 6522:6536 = -0.32 angstrom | 13.7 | 13.5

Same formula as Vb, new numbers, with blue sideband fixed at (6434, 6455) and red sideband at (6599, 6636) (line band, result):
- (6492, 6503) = 0.83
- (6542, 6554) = 0.00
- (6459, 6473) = -0.18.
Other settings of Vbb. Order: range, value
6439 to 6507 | 13.4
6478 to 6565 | 13.5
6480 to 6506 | 12.8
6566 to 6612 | 13.3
